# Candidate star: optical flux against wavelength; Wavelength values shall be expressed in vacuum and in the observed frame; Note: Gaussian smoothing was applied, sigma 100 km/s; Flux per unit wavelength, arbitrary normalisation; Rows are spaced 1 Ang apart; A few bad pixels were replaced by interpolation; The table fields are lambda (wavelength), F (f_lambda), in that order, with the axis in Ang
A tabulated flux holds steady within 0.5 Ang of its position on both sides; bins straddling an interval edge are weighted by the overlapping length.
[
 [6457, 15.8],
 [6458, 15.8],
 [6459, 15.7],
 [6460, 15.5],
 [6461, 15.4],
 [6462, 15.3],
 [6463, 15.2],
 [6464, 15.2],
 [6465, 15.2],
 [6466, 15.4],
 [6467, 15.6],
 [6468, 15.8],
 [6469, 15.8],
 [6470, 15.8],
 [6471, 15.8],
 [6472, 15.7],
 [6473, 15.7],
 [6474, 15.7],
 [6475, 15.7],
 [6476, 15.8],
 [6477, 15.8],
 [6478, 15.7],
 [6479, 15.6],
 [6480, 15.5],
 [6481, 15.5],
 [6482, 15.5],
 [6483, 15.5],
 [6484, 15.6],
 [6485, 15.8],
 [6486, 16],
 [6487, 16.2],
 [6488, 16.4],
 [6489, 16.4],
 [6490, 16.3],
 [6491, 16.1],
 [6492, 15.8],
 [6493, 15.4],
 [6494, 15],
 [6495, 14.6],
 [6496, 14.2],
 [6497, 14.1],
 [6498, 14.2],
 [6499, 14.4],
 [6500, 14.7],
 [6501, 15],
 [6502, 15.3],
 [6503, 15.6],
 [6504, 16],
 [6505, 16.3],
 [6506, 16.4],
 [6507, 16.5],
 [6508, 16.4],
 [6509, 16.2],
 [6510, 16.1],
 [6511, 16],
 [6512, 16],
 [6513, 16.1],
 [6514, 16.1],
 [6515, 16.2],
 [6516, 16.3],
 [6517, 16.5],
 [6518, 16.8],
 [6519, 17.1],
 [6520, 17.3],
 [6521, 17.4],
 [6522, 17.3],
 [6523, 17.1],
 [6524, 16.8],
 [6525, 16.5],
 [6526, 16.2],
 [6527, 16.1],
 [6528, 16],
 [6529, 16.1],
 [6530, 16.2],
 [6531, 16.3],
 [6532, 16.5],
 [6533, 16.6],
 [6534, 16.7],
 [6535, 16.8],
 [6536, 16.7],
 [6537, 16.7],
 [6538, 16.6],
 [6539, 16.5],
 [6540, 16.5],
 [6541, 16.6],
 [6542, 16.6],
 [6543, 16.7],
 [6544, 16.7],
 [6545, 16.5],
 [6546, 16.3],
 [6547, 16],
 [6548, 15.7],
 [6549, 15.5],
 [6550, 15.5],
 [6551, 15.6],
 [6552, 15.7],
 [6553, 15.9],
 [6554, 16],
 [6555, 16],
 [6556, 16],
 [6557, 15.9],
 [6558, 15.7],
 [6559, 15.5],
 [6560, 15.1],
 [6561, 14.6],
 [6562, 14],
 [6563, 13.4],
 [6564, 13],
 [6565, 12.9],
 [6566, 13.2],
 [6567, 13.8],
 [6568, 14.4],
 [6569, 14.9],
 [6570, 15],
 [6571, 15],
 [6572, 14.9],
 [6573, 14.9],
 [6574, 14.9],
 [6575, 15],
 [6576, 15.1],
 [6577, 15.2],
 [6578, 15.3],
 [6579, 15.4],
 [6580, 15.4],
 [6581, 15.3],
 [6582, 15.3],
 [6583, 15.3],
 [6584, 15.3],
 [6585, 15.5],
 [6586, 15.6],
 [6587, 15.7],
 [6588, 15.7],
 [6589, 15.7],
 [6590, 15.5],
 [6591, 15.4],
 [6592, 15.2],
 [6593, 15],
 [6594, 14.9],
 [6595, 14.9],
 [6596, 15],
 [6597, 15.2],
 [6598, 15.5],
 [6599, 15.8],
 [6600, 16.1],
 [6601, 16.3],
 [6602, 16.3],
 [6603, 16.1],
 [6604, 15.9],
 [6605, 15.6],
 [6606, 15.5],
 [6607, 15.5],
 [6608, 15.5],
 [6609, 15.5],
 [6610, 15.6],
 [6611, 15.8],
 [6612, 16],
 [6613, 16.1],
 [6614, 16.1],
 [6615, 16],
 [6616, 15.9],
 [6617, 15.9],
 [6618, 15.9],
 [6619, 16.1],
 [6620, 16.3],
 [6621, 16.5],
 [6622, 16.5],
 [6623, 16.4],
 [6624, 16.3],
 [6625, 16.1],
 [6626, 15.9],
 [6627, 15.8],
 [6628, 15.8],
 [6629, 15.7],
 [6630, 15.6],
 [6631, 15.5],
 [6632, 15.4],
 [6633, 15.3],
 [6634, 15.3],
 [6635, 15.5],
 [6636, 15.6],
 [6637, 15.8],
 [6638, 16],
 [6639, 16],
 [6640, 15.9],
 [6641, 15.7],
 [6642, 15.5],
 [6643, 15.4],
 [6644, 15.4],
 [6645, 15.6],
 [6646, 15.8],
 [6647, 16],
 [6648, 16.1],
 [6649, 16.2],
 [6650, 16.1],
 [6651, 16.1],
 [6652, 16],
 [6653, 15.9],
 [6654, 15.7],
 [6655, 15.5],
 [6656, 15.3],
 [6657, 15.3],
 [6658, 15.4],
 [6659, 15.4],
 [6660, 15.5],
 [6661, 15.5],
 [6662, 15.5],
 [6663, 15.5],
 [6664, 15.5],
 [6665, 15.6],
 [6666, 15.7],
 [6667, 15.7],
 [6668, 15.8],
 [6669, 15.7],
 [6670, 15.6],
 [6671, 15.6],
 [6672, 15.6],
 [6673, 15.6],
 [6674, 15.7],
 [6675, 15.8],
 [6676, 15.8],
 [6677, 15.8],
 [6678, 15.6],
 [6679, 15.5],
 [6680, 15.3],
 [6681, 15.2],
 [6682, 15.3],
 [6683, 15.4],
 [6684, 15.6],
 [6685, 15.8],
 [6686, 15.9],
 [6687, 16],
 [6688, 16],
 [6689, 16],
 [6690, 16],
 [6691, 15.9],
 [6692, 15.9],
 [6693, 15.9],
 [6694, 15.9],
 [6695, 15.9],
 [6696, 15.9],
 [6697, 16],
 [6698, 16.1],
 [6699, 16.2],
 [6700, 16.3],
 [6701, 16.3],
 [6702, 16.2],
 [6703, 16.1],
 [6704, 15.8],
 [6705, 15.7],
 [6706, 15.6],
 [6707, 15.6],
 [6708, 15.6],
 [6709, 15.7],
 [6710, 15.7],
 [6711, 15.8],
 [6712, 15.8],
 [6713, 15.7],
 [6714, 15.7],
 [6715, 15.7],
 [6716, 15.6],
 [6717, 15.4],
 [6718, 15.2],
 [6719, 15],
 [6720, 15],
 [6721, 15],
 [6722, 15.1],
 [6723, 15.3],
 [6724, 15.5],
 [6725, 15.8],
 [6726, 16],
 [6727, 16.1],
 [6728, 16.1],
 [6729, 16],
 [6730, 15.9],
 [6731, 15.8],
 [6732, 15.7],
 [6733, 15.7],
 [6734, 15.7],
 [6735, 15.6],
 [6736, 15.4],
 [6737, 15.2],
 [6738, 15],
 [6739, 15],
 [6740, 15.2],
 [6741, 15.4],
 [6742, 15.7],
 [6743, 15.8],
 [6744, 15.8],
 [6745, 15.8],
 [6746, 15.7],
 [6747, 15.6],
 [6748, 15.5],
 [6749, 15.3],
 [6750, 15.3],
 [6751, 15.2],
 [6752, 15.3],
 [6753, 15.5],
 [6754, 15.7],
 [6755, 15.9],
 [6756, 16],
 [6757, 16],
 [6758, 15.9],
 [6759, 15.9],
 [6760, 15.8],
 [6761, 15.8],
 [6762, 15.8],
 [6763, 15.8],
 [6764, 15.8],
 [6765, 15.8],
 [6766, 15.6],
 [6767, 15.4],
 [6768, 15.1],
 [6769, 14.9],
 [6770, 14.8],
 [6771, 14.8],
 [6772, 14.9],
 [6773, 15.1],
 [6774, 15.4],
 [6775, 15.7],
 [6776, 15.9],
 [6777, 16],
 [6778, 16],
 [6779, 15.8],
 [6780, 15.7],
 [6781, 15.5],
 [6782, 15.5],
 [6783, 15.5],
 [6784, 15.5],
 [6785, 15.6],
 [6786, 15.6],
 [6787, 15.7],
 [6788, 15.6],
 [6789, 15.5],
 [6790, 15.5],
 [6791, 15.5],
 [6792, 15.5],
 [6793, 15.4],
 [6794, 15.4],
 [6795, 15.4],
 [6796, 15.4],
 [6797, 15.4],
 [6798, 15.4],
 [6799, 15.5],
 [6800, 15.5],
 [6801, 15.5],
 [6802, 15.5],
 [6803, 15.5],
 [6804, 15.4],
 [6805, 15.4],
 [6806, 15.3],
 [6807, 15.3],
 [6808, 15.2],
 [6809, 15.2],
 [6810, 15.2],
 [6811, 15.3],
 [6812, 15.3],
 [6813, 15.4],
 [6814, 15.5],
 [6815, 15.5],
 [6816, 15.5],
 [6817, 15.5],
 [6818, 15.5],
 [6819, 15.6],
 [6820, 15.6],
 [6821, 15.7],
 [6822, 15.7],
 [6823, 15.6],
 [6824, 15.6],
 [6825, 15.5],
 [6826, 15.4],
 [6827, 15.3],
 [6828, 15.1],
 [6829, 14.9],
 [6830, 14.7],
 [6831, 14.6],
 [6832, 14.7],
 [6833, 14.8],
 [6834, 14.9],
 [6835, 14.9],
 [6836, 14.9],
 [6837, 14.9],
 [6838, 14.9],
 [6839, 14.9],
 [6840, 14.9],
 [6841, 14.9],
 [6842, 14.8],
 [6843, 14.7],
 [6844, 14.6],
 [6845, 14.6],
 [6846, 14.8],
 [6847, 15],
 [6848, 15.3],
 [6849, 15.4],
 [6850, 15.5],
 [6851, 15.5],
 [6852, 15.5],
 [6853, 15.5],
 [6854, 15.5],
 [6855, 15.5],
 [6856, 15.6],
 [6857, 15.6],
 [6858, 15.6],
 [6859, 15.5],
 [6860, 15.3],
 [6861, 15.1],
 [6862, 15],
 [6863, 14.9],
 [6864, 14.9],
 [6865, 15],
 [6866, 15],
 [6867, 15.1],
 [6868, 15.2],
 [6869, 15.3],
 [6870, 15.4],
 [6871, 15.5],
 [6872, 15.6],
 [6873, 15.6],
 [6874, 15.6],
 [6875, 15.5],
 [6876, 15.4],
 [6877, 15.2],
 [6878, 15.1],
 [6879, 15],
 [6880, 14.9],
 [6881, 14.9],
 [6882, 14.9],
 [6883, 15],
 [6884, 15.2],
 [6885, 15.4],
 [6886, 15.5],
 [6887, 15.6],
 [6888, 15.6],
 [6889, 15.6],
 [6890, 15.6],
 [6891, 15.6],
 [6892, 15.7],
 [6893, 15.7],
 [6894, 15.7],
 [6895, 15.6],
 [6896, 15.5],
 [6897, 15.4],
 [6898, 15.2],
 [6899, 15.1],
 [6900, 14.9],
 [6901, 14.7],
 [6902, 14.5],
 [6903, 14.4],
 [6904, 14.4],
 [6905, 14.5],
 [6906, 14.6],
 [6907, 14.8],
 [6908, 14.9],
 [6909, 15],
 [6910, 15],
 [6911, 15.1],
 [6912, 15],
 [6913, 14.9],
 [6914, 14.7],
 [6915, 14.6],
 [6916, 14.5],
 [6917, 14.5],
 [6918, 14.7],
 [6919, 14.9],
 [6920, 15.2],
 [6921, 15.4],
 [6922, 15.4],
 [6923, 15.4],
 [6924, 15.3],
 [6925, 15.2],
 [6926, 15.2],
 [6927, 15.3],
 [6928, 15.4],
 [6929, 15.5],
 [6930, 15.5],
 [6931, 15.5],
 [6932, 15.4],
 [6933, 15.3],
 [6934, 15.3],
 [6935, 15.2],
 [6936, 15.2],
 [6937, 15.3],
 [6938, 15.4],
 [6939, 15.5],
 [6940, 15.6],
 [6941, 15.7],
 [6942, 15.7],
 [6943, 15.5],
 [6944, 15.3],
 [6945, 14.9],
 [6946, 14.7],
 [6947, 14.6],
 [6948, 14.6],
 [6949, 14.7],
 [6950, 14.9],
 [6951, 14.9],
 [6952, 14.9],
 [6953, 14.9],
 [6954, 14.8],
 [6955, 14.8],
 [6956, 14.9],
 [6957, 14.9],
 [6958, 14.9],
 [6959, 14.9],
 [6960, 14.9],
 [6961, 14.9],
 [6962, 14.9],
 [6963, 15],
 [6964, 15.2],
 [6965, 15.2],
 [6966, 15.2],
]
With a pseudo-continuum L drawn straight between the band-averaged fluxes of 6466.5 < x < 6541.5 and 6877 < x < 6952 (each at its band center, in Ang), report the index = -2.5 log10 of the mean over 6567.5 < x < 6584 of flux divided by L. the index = 0.05 mag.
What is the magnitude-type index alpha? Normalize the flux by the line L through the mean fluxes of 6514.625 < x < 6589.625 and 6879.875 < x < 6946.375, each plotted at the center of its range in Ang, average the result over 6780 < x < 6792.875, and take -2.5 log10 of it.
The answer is -0.01 mag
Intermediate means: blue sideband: 15.7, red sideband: 15.2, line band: 15.5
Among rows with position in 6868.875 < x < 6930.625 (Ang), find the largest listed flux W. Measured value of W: 15.7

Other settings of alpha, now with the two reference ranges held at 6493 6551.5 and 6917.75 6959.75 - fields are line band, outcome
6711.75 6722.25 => 0.02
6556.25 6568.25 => 0.12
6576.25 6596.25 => 0.04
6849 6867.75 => 0.00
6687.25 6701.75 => -0.02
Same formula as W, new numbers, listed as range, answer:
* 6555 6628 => 16.5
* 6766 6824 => 16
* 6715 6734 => 16.1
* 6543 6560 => 16.7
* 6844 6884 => 15.6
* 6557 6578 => 15.9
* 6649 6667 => 16.2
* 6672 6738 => 16.3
